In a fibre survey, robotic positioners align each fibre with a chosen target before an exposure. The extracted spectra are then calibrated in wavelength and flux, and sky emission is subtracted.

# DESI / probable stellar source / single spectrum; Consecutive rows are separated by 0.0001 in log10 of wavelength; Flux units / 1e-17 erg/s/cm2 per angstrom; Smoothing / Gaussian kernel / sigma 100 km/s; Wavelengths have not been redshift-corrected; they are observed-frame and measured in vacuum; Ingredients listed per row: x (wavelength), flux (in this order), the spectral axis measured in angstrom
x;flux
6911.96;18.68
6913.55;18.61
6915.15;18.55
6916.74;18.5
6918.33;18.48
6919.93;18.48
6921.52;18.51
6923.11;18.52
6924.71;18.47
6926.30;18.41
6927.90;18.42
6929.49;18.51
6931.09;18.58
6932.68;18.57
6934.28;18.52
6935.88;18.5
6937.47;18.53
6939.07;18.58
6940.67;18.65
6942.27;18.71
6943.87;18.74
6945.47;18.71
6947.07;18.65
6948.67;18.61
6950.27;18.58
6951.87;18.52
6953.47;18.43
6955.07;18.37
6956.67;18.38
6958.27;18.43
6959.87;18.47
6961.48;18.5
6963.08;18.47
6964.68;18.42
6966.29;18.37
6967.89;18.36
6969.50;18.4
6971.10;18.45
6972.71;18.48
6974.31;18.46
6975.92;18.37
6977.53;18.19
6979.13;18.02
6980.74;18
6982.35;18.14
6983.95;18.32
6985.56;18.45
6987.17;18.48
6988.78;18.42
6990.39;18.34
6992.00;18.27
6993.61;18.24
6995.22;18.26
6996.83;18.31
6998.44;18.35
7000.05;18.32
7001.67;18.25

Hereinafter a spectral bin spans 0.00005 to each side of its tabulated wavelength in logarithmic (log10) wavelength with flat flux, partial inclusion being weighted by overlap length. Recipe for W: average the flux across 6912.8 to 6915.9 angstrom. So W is 18.5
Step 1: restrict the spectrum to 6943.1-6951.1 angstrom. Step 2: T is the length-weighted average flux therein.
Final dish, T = 18.7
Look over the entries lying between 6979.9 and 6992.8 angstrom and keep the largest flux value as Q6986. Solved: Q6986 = 18.48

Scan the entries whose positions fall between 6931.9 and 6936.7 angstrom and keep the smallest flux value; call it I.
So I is 18.5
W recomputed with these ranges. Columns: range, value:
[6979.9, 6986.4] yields 18.2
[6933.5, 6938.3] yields 18.5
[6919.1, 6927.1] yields 18.5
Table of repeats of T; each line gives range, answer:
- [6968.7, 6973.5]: 18.4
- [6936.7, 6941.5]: 18.6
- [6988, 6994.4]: 18.3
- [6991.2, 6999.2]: 18.3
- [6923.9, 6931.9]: 18.5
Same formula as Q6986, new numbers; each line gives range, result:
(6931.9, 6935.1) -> 18.57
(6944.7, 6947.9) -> 18.71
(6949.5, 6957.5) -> 18.58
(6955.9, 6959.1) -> 18.43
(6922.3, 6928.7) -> 18.52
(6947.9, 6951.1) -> 18.61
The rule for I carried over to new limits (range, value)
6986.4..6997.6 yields 18.24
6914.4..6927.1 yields 18.41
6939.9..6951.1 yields 18.58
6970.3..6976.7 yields 18.37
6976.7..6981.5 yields 18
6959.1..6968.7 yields 18.36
